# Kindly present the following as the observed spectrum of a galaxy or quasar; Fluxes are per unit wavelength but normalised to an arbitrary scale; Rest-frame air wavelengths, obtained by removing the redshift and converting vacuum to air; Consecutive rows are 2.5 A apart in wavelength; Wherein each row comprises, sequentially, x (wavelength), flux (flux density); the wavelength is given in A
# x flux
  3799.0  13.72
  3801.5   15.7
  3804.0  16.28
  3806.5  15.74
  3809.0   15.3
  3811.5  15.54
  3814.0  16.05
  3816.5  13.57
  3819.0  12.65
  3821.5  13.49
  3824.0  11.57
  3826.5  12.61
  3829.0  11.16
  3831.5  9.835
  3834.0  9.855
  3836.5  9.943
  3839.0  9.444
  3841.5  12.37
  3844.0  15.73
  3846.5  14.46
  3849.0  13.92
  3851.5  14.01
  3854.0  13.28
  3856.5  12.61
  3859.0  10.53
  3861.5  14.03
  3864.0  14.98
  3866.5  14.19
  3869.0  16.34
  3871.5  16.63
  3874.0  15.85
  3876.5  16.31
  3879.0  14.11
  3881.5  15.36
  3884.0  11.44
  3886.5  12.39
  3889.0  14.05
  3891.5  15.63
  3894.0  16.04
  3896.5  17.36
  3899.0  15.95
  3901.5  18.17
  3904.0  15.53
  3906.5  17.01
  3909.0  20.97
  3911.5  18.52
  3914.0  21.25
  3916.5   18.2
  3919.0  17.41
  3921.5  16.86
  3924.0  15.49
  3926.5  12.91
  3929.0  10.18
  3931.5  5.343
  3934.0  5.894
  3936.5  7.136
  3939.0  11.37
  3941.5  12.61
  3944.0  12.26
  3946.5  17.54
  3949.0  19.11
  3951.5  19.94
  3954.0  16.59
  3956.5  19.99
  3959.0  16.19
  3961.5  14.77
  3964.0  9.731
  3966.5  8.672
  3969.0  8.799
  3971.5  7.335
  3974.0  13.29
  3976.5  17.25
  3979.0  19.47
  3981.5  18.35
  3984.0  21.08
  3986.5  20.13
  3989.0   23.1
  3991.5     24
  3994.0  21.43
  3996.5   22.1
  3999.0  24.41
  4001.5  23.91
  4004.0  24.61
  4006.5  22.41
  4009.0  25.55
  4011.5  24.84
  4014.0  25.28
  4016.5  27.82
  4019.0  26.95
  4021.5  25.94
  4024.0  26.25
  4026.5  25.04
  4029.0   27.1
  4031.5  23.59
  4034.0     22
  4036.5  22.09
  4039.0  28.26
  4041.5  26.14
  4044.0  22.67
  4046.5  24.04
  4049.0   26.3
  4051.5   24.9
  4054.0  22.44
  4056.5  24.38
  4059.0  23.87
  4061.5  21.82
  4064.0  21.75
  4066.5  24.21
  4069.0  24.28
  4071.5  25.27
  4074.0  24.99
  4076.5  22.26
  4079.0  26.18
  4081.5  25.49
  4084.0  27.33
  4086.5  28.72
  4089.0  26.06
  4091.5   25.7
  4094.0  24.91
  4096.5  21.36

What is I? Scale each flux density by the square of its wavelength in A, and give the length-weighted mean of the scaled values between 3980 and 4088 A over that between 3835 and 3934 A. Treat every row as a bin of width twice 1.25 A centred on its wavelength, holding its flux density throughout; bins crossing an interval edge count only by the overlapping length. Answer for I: 1.79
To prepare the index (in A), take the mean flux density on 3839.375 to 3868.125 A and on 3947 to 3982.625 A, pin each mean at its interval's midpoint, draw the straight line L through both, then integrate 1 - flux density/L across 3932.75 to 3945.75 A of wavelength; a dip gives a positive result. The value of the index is 4.02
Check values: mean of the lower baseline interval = 13.6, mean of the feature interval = 10.1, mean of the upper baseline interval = 15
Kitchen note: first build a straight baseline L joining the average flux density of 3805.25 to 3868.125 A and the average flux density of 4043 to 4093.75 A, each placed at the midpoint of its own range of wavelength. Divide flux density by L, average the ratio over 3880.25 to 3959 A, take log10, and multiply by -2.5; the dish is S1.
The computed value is 0.135 mag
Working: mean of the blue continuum 13.1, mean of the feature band 15.1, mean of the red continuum 24.6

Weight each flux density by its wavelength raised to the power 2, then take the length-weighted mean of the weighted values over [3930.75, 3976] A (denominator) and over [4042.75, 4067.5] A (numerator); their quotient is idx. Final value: 1.95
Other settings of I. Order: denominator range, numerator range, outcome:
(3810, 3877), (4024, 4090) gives 2.06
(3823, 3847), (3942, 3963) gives 1.54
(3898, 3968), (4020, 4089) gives 1.78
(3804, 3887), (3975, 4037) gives 1.87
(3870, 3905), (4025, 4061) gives 1.72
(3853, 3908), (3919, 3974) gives 0.89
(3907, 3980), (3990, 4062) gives 1.79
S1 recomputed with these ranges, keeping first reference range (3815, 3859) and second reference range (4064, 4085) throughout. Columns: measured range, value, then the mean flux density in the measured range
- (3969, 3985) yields 0.26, 15.5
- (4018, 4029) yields -0.18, 26.1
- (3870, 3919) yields -0.07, 16.4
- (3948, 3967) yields 0.17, 15.9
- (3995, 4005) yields -0.14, 23.7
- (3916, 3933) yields 0.24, 13.5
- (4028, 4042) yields -0.09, 24.8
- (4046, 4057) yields -0.04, 24.4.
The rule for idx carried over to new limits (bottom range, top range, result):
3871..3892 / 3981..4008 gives 1.64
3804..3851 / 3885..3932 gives 1.27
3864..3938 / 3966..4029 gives 1.51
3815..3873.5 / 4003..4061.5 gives 2.10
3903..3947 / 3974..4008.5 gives 1.57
